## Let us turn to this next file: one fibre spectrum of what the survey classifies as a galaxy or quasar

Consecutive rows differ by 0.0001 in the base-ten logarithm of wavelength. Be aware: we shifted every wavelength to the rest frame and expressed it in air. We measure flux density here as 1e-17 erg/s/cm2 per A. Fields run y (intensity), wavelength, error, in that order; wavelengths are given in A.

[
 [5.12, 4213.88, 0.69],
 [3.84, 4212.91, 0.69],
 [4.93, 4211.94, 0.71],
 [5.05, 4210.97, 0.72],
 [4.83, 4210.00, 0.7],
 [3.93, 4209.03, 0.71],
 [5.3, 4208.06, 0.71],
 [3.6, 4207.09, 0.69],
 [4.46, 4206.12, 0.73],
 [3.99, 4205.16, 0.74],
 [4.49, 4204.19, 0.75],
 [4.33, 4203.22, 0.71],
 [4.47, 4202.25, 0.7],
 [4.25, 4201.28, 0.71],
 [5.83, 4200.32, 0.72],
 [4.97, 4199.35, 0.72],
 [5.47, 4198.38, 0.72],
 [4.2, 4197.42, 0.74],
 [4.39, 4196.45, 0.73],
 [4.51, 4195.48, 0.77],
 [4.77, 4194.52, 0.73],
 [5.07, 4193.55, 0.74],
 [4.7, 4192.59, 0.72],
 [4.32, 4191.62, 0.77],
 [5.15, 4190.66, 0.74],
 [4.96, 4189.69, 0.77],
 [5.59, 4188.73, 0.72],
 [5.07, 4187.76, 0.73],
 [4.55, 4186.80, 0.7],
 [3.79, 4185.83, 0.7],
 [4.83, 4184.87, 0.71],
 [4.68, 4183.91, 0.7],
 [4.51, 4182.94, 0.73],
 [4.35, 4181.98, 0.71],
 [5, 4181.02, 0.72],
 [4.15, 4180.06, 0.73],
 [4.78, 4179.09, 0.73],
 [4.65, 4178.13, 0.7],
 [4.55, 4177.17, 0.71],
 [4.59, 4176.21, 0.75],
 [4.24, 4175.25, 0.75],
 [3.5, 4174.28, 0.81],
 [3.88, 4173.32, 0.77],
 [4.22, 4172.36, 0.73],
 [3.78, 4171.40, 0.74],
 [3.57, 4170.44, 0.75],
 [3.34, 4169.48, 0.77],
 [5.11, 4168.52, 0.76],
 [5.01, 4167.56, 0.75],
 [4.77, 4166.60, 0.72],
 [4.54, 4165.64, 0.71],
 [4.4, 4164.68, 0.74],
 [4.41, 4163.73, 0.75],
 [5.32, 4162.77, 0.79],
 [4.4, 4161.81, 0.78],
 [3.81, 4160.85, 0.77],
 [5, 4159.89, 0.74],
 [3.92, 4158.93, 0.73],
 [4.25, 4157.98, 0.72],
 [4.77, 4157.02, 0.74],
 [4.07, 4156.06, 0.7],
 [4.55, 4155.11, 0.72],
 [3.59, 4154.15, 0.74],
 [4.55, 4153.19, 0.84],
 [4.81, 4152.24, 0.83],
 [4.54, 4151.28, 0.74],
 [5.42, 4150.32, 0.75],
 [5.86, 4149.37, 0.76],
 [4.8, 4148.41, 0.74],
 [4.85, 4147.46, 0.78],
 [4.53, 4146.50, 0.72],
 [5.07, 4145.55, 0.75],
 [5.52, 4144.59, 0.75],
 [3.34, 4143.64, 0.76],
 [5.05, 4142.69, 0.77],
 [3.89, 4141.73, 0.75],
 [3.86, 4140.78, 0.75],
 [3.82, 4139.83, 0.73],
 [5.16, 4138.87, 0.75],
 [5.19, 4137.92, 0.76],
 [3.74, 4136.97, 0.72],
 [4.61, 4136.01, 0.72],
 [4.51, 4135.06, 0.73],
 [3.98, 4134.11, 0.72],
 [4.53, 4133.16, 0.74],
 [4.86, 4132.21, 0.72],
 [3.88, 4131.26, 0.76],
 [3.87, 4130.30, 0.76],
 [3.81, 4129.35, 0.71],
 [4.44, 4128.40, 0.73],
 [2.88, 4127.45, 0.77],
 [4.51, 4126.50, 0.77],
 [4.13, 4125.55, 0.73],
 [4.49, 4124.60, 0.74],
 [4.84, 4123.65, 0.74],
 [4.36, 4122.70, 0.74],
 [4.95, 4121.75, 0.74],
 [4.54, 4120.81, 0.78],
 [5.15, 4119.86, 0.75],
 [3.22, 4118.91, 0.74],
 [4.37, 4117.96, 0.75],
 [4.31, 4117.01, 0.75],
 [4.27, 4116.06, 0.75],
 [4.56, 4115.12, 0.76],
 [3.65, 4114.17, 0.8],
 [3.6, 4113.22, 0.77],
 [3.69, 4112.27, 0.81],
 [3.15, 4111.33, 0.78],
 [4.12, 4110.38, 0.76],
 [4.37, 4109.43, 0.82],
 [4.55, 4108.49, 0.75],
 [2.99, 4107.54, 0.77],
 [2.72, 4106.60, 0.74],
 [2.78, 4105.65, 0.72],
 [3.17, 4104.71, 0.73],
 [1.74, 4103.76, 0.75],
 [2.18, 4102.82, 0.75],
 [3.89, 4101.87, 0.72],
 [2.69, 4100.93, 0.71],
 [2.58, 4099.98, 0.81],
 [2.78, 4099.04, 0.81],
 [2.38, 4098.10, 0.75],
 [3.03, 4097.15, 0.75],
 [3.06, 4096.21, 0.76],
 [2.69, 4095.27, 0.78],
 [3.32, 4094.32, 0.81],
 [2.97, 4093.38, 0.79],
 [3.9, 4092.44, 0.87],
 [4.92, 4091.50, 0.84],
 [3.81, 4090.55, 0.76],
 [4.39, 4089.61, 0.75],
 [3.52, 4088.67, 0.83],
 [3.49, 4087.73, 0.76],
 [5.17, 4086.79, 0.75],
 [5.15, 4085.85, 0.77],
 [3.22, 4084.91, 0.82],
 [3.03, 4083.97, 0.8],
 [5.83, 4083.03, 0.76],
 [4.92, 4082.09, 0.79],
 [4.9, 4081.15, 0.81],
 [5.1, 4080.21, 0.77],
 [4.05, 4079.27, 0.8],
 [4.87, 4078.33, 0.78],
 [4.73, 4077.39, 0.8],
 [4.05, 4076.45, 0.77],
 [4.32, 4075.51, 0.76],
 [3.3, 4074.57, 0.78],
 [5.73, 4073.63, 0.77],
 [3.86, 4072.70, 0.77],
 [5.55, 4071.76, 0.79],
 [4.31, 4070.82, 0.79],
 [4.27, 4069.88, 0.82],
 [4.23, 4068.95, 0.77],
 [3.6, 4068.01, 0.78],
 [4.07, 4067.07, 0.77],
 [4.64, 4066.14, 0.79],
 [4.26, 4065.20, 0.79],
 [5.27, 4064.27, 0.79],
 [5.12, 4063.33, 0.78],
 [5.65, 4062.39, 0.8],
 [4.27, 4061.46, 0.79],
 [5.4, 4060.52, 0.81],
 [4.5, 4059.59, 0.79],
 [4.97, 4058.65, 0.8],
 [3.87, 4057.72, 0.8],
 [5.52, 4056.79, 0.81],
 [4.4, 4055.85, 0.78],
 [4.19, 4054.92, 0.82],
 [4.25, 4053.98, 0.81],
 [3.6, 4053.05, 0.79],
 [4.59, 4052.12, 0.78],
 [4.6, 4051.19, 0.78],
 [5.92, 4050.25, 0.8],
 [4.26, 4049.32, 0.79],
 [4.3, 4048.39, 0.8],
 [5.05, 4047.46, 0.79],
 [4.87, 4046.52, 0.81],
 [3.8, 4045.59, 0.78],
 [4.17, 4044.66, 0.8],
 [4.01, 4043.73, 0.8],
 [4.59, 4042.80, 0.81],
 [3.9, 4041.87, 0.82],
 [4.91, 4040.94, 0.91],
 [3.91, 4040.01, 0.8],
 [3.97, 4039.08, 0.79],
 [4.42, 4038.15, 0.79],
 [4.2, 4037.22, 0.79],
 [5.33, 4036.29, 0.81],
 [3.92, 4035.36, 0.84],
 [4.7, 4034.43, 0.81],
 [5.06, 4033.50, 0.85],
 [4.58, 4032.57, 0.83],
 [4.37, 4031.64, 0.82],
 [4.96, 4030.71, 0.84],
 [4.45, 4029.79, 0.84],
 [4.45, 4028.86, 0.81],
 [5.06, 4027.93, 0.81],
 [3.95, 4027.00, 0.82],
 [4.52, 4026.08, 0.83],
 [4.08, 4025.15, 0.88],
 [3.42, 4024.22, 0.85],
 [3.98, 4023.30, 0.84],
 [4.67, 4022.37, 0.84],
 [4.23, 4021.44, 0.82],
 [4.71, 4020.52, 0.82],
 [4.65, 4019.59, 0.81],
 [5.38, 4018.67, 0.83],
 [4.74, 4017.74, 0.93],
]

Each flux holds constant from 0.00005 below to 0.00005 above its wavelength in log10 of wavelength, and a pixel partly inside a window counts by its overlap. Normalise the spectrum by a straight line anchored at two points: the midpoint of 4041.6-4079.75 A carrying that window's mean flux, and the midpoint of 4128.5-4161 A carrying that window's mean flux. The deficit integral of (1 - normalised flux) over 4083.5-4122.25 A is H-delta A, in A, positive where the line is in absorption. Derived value 7.6 A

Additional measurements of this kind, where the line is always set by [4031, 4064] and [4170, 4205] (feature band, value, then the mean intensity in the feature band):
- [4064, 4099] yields 3.2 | 4.14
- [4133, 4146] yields 0.3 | 4.44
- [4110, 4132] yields 2.0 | 4.13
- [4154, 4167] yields 0.3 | 4.43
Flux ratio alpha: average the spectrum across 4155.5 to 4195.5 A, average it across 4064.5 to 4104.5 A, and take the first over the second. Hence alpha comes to 1.15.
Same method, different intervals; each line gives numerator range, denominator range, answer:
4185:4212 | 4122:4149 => 1.07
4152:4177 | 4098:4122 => 1.21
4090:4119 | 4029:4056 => 0.76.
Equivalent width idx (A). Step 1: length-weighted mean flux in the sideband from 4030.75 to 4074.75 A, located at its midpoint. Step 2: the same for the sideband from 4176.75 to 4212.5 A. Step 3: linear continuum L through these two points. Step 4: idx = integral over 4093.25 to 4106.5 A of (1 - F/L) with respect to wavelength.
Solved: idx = 5.14 A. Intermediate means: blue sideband 4.53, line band 2.8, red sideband 4.66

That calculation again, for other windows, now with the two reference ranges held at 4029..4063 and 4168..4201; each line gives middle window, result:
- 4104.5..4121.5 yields 2.54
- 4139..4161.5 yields 0.15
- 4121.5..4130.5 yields 0.66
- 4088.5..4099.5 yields 2.79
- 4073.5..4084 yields -0.11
